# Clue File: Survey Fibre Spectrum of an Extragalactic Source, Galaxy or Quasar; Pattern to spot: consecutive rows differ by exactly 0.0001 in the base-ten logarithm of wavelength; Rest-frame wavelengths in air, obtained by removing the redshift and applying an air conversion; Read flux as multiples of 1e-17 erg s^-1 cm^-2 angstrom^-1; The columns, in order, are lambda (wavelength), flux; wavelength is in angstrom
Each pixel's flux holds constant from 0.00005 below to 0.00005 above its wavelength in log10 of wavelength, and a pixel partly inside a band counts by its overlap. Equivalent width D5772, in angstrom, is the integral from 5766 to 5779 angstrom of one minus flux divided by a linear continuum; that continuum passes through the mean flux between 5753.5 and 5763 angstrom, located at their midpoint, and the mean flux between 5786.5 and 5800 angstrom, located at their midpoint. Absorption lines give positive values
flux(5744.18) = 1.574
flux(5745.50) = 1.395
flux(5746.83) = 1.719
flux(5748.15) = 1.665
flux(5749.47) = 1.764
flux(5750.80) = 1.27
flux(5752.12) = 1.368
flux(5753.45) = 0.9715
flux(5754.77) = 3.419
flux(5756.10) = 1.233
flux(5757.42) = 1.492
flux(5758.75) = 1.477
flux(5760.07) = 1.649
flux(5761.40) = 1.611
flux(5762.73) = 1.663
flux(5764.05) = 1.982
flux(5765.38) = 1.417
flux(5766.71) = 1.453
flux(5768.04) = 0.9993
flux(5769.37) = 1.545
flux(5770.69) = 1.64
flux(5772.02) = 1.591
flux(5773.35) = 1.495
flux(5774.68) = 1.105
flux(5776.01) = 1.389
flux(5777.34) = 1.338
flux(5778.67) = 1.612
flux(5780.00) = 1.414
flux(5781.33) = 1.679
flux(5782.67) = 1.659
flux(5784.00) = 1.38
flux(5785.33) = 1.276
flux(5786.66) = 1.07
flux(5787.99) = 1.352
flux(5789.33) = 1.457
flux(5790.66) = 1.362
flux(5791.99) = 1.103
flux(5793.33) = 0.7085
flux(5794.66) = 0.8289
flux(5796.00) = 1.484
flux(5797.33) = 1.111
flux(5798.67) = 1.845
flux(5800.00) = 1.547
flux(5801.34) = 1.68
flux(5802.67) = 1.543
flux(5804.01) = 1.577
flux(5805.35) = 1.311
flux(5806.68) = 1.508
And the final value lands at 1.1 angstrom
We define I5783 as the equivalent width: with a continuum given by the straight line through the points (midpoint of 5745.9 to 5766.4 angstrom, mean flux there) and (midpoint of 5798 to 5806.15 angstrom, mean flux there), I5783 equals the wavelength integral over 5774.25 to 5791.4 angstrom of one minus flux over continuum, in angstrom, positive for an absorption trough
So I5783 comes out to 2.27 angstrom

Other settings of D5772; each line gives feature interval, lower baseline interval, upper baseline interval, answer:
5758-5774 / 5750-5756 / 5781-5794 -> 0.1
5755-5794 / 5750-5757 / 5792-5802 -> 1.1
